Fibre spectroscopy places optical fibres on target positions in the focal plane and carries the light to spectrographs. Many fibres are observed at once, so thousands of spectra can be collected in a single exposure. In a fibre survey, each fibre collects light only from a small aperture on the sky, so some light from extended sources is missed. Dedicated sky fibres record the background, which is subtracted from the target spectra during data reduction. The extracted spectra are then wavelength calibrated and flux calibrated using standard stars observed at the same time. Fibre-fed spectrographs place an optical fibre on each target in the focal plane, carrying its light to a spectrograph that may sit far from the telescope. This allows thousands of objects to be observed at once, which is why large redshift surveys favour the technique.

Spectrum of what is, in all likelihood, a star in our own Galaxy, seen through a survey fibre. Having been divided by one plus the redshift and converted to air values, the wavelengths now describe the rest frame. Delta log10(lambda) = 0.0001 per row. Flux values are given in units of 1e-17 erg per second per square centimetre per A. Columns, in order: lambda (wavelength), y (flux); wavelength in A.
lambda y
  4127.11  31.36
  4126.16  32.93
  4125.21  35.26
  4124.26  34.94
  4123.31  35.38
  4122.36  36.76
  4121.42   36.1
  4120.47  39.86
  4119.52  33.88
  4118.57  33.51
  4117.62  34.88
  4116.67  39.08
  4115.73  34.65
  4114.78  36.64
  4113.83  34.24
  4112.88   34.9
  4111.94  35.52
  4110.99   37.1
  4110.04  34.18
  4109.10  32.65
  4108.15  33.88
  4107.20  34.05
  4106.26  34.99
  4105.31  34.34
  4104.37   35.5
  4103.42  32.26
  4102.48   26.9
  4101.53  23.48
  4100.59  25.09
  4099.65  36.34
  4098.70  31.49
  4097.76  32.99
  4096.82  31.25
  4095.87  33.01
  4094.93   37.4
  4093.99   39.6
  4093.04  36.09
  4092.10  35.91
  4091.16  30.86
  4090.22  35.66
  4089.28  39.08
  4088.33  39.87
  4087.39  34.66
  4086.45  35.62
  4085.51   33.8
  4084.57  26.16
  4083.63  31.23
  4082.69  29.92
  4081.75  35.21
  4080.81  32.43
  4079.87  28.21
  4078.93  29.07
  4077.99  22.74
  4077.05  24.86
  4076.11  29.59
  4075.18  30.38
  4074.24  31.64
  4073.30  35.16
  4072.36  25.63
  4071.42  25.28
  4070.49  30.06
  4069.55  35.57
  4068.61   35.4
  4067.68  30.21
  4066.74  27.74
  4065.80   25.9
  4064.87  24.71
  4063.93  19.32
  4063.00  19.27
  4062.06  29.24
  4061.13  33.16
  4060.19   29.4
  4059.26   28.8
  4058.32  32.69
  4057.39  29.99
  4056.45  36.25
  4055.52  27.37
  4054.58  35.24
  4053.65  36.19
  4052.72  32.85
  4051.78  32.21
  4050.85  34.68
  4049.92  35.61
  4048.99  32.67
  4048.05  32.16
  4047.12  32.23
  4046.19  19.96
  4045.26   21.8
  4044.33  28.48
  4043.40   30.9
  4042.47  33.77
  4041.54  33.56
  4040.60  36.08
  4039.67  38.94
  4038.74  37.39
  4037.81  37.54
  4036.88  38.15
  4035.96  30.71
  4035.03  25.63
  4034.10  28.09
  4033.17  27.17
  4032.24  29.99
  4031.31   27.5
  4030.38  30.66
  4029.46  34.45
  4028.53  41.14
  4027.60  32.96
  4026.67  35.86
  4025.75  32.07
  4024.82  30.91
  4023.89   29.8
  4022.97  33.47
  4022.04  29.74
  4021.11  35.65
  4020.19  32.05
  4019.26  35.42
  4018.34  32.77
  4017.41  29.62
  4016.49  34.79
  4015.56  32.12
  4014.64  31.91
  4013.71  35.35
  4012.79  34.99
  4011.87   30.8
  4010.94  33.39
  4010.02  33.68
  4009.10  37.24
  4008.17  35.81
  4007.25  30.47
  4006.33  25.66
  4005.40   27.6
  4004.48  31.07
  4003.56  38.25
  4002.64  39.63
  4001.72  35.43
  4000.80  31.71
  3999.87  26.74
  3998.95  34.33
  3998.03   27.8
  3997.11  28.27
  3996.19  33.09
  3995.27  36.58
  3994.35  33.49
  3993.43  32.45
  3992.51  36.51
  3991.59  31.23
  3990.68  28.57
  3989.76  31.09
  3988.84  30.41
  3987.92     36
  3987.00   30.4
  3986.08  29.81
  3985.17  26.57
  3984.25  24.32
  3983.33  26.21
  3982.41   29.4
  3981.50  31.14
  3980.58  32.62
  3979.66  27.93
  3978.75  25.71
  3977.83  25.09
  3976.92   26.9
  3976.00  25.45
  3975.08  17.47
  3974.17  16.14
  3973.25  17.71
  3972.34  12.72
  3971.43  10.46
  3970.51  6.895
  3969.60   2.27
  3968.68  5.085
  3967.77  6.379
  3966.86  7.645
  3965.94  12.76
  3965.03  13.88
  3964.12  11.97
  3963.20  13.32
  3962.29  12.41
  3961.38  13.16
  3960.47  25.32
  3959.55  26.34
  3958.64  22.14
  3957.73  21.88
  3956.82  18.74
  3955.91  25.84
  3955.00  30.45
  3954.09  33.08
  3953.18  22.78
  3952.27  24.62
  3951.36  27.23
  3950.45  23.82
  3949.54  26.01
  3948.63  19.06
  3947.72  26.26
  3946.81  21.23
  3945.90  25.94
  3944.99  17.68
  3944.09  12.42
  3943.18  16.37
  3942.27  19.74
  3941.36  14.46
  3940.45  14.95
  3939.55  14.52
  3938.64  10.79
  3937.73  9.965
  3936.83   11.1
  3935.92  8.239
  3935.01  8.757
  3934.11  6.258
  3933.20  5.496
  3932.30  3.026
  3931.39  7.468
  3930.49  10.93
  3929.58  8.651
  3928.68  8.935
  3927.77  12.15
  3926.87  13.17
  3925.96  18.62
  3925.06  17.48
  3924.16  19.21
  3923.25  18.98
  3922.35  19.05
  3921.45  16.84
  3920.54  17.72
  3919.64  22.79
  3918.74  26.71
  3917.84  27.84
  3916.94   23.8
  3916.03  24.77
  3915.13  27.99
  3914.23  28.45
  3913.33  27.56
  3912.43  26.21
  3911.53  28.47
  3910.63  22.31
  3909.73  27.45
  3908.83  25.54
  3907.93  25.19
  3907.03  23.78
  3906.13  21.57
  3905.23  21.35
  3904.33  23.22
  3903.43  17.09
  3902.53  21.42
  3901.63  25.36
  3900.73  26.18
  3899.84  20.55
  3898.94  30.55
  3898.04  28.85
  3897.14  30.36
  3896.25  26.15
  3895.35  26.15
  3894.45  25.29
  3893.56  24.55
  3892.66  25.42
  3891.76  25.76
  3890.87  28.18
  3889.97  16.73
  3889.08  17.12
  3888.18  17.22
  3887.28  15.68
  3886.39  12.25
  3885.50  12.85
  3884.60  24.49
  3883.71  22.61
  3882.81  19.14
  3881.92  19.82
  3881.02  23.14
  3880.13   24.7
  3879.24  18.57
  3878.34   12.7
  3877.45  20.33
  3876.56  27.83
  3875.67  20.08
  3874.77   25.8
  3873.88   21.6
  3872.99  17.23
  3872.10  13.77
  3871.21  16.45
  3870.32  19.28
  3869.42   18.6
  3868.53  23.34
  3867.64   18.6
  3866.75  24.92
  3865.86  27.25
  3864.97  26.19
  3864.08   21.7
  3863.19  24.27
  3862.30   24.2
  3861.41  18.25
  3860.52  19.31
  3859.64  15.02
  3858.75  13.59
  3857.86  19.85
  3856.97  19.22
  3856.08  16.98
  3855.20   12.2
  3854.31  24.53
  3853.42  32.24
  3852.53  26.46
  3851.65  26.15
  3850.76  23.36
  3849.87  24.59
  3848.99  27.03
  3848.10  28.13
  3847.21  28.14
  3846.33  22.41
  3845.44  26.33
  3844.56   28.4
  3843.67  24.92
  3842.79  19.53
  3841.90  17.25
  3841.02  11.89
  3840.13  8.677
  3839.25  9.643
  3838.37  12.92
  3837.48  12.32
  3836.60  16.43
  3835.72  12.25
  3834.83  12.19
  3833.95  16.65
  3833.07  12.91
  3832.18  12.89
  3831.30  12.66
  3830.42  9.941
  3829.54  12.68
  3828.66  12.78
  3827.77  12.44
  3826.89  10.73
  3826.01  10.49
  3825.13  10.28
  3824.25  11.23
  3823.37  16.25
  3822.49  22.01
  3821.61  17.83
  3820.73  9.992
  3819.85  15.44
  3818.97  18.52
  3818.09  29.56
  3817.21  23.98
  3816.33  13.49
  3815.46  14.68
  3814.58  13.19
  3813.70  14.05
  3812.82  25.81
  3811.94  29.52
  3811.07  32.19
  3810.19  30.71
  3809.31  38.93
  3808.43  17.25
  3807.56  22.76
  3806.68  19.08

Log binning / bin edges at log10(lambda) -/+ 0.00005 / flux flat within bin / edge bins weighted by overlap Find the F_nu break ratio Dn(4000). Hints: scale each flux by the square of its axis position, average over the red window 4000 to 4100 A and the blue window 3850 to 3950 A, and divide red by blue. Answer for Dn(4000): 1.7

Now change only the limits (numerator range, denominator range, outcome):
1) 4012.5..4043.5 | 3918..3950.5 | 2.24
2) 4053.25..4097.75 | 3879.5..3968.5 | 1.71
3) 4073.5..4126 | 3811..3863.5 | 2.09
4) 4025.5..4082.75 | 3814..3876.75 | 1.84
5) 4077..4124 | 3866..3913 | 1.68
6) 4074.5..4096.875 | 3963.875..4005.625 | 1.36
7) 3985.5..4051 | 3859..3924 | 1.54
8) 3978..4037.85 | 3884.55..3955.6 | 1.65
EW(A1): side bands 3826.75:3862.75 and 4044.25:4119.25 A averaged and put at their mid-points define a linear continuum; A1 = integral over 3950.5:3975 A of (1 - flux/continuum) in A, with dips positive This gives 7.7 A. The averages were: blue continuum 18.3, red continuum 31.8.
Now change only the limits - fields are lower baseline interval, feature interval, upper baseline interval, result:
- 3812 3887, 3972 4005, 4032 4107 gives -2.90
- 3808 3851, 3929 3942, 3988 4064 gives 8.08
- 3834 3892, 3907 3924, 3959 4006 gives -1.70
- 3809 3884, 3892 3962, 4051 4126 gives 9.10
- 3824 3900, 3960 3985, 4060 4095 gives 7.50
